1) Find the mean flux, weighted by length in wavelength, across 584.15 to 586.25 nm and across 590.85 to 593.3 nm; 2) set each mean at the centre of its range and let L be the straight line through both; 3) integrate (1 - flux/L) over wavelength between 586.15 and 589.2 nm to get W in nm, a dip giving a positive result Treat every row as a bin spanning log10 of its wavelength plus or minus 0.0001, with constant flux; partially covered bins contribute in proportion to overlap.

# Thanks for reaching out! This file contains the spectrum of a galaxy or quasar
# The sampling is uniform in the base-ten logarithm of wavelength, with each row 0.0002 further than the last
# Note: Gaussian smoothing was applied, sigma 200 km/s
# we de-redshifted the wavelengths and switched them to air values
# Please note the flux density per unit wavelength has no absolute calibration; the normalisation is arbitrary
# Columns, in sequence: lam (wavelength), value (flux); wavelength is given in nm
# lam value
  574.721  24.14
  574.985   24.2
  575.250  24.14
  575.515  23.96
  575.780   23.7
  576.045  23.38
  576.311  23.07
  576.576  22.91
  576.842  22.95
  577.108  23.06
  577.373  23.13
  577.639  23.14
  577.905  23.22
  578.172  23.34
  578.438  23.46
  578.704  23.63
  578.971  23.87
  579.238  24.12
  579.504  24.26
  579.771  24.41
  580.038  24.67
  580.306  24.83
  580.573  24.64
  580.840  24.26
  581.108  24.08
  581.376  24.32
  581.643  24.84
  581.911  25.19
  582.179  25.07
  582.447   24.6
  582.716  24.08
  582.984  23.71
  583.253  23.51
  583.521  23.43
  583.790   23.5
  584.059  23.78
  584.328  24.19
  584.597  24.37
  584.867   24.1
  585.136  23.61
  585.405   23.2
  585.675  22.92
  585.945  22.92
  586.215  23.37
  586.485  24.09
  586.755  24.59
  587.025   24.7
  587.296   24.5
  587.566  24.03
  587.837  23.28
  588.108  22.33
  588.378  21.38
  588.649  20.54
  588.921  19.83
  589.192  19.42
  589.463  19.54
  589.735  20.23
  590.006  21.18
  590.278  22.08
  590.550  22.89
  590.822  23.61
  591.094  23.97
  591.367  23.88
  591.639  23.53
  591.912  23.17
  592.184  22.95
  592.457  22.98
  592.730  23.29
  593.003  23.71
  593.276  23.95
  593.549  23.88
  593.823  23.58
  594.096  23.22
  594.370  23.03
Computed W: 0.10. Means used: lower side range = 23.6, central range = 22.8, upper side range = 23.5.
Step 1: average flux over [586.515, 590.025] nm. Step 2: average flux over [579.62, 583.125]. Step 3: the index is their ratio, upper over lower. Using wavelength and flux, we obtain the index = 0.90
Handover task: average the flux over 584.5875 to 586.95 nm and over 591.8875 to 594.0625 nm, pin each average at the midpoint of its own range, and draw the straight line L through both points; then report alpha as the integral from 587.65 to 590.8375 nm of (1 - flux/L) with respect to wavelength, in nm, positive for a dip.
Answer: 0.30 nm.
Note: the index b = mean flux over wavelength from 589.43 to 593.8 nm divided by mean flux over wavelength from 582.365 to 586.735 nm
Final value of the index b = 0.97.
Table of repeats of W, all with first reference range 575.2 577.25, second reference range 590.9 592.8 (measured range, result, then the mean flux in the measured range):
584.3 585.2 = -0.03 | 24.1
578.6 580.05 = -0.05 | 24.1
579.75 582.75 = -0.16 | 24.6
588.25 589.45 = 0.16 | 20.2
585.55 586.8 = -0.01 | 23.5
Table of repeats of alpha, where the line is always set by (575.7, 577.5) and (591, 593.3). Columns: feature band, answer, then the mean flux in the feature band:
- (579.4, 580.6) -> -0.069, 24.6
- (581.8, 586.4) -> -0.108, 23.8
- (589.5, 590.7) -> 0.101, 21.4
